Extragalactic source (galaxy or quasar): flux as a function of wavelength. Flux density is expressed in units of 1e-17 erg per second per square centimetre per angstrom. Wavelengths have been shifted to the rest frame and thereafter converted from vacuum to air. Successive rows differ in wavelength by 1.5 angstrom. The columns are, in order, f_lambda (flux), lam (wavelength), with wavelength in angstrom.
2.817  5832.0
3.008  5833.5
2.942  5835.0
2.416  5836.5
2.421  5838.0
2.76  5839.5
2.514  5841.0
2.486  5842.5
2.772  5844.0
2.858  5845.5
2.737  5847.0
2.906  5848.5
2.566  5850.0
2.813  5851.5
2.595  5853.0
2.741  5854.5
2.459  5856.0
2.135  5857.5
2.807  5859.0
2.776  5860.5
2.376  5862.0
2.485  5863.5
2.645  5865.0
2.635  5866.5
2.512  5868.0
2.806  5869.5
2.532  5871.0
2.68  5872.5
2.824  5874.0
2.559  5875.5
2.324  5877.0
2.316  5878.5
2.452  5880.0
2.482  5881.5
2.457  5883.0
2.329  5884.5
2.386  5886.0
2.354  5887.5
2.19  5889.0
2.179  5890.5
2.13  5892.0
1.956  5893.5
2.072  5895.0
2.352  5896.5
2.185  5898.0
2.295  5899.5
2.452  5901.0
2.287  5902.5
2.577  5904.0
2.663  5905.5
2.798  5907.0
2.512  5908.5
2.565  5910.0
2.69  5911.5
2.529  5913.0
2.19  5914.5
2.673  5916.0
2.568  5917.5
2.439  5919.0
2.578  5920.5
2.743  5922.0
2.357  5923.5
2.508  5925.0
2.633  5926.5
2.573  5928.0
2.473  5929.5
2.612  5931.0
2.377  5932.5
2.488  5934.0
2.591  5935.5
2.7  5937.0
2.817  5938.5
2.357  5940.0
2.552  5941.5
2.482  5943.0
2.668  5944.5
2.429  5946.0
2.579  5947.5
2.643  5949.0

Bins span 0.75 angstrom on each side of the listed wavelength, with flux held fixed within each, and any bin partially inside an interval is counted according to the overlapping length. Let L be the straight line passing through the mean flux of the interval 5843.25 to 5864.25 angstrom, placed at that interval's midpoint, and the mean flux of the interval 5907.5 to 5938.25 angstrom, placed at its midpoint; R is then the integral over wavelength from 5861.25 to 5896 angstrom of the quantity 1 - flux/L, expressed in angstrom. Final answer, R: 2.5 angstrom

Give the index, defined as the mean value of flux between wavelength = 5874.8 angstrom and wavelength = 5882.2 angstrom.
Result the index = 2.43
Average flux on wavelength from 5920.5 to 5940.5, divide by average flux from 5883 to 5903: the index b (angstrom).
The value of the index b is 1.14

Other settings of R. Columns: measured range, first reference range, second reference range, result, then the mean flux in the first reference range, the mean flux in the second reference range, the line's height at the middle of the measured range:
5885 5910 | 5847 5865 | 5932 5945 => 2.3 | 2.61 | 2.56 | 2.59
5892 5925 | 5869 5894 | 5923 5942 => 0.5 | 2.41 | 2.54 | 2.48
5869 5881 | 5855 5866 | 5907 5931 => -0.1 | 2.53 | 2.55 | 2.54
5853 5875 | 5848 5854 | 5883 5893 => -0.4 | 2.71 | 2.27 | 2.56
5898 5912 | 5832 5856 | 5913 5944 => 0.4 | 2.7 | 2.54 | 2.58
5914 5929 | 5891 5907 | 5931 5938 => -0.4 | 2.32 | 2.56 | 2.47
